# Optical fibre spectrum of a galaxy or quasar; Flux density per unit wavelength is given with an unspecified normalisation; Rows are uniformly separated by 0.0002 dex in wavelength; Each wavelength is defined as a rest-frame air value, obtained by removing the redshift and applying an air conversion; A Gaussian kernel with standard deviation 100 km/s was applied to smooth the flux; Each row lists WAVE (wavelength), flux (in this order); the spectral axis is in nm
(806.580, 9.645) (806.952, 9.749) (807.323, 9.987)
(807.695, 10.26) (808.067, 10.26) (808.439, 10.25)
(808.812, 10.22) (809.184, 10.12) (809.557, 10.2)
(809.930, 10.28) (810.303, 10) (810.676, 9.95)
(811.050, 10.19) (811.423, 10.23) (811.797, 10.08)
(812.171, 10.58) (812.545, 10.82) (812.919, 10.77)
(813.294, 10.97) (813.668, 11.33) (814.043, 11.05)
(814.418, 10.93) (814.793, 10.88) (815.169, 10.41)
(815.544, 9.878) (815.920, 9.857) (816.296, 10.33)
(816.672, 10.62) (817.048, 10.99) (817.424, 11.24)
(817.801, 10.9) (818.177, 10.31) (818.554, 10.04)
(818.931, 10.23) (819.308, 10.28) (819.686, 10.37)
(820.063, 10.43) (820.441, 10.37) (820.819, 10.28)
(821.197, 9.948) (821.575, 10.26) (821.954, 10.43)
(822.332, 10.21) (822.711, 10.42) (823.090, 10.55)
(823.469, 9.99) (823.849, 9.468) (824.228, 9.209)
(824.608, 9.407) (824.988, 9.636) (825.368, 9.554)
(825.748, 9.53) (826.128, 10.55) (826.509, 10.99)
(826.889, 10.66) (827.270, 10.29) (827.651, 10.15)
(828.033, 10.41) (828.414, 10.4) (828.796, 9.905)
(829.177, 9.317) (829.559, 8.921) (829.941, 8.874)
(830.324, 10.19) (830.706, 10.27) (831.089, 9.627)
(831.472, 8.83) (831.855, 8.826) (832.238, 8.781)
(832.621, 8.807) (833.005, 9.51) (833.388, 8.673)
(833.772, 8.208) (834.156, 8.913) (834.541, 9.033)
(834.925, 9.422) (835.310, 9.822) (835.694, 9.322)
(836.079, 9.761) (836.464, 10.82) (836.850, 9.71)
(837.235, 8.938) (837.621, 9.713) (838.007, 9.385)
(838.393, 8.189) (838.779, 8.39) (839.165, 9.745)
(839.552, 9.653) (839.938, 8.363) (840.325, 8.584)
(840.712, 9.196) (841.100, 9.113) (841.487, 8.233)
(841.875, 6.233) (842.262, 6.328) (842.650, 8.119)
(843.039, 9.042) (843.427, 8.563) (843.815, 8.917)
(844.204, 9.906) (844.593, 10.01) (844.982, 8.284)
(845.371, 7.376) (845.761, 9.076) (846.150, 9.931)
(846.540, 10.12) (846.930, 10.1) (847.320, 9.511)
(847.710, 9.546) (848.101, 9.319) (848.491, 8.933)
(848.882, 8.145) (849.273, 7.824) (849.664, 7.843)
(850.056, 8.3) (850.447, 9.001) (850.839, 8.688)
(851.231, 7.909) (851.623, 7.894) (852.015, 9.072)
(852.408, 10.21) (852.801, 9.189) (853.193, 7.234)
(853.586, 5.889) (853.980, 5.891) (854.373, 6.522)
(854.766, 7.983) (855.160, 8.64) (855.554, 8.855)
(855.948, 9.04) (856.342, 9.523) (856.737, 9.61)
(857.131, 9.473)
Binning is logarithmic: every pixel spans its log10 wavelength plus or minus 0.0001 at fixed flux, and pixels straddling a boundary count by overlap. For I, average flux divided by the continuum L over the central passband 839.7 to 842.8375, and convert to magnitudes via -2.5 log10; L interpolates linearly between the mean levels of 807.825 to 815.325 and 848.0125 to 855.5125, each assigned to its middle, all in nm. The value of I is 0.090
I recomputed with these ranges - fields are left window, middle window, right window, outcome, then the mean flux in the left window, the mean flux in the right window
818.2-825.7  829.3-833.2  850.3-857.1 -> 0.033 mag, 10.1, 8.33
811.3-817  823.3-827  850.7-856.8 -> 0.006 mag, 10.6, 8.23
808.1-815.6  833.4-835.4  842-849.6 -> 0.046 mag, 10.5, 8.86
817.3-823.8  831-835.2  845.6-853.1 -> 0.089 mag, 10.3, 8.96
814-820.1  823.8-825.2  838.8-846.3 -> 0.060 mag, 10.5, 8.65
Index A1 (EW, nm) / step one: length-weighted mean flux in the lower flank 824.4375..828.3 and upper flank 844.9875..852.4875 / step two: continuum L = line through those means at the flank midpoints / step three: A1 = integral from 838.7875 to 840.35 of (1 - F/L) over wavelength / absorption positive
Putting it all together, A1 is 0.05 nm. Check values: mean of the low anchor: 10.1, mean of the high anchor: 8.85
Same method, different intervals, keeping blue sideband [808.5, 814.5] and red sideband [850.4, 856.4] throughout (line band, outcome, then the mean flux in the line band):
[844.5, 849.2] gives -0.337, 9.14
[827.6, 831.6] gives -0.100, 9.71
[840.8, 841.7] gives 0.016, 8.68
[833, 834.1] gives 0.068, 8.7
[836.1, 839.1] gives -0.103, 9.35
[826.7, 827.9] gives -0.096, 10.4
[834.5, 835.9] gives -0.042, 9.45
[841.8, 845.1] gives 0.096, 8.46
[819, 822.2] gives -0.103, 10.3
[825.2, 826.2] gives -0.012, 9.81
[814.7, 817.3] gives -0.052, 10.4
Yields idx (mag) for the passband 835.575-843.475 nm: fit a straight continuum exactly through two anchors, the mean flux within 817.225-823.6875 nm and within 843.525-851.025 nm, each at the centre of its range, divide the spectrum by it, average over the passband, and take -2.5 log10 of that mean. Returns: 0.07 mag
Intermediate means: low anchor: 10.4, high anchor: 8.99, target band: 8.83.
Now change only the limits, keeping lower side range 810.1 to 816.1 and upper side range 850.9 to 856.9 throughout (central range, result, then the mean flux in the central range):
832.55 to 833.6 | 0.045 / 9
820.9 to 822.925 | -0.027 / 10.3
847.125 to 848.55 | -0.097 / 9.37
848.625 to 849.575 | 0.062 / 8.03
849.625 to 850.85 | -0.008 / 8.5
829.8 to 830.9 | -0.031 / 9.81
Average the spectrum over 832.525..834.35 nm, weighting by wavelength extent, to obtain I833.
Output 8.82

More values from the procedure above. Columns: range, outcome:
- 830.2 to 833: 9.32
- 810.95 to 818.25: 10.6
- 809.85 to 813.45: 10.4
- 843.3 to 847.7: 9.28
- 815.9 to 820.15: 10.5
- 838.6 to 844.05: 8.47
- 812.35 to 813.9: 11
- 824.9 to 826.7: 10.1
